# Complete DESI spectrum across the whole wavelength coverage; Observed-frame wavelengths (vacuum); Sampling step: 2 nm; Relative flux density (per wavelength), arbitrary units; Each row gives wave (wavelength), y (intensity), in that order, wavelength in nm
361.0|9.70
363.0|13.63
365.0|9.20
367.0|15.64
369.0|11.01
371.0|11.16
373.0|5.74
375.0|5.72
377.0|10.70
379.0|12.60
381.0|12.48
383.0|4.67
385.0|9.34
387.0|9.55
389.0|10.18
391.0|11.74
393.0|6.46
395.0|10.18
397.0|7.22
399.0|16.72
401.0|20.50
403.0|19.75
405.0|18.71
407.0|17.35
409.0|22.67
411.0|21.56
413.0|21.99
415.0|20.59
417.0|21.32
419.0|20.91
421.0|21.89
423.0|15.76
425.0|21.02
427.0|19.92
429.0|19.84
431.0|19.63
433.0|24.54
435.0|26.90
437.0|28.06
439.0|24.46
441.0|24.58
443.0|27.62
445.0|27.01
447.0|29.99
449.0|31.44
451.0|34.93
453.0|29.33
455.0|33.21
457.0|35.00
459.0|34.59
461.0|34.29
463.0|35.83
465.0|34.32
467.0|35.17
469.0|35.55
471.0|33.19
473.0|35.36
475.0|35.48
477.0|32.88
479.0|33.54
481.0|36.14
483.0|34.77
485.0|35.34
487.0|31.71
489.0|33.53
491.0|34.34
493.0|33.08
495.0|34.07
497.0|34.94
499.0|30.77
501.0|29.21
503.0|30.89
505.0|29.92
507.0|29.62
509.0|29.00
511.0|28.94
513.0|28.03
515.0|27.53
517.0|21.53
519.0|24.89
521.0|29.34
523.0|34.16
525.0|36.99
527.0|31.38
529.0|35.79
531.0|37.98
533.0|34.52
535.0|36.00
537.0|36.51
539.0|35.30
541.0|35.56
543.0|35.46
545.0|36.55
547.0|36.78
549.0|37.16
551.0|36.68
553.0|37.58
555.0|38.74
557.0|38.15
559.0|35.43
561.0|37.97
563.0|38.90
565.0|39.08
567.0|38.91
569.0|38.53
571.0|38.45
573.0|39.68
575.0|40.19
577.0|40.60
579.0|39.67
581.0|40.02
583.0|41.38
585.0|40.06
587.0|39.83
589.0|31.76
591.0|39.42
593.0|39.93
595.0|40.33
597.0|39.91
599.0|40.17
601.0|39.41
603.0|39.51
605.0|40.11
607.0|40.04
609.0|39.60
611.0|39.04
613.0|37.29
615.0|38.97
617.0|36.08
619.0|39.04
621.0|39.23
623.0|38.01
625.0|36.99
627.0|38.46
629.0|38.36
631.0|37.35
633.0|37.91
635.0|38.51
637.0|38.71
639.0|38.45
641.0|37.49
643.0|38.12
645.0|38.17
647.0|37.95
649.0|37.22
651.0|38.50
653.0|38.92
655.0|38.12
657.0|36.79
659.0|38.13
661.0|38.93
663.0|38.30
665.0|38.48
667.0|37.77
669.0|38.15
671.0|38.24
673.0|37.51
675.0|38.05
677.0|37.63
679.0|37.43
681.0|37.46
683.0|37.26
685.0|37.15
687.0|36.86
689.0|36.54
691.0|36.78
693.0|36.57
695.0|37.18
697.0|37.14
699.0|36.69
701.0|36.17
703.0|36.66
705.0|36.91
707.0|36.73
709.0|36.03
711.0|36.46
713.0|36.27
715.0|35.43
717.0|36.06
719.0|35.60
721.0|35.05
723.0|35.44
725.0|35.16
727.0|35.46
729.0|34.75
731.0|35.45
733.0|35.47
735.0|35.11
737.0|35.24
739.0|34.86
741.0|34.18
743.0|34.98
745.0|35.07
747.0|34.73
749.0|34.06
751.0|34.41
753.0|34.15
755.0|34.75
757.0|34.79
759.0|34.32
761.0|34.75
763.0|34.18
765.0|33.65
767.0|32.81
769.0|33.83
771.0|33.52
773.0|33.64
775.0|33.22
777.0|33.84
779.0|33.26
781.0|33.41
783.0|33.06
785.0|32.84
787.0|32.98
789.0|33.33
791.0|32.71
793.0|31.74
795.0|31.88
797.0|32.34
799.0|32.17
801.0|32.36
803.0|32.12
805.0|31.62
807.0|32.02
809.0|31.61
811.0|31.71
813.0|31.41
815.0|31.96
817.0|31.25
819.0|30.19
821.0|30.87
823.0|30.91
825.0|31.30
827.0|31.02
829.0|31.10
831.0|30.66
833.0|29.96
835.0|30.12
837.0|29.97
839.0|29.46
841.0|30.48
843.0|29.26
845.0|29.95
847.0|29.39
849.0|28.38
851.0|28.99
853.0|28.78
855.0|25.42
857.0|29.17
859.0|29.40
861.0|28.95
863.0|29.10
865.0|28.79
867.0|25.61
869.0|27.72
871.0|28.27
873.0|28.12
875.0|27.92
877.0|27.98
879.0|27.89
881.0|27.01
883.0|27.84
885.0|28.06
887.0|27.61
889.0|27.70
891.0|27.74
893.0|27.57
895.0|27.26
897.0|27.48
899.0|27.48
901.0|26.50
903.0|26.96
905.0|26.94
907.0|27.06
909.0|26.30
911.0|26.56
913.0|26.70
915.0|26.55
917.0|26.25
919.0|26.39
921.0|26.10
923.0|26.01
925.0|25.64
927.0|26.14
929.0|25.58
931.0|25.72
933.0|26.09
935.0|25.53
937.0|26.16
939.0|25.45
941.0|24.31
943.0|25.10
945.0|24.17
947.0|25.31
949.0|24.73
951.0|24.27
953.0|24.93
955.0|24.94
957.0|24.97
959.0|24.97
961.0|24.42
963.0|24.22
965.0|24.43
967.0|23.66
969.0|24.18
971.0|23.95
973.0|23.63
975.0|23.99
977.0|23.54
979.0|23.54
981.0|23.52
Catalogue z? 0.00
